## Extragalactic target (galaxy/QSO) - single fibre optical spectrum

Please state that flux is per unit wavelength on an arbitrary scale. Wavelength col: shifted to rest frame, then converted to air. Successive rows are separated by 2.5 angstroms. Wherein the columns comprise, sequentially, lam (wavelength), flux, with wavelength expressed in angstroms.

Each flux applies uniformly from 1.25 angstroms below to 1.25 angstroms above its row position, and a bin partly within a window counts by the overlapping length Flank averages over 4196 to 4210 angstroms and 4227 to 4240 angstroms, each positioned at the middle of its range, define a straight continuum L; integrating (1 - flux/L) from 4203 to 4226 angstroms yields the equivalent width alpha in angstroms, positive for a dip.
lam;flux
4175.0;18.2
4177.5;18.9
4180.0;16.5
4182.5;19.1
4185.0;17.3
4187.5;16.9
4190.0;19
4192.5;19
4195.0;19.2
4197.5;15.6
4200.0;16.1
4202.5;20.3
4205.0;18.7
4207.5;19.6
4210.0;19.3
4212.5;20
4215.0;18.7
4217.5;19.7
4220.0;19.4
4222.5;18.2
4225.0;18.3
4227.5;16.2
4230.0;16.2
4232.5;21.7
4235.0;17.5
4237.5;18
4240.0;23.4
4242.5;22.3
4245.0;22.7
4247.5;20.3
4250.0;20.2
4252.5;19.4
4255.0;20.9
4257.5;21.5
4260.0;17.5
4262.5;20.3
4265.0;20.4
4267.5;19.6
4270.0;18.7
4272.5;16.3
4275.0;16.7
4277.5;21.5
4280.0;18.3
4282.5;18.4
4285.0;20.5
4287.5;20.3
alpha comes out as -1.0 angstroms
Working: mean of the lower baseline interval 18.2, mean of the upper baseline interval 18.5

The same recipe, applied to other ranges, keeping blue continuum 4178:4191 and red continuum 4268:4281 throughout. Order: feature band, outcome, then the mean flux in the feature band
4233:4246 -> -1.9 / 20.8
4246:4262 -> -1.6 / 20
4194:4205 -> 0.0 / 17.9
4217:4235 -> -0.3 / 18.4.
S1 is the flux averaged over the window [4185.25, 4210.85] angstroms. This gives 18.3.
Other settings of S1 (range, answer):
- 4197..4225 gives 18.8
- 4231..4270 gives 20.3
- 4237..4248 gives 21.6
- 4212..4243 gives 19.1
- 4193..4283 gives 19.2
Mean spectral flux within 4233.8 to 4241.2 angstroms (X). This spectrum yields 19.6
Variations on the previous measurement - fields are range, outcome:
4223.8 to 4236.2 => 18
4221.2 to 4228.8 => 17.6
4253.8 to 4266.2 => 20.1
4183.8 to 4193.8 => 18.1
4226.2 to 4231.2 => 16.2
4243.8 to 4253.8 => 20.6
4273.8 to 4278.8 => 19.1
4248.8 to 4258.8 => 20.5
